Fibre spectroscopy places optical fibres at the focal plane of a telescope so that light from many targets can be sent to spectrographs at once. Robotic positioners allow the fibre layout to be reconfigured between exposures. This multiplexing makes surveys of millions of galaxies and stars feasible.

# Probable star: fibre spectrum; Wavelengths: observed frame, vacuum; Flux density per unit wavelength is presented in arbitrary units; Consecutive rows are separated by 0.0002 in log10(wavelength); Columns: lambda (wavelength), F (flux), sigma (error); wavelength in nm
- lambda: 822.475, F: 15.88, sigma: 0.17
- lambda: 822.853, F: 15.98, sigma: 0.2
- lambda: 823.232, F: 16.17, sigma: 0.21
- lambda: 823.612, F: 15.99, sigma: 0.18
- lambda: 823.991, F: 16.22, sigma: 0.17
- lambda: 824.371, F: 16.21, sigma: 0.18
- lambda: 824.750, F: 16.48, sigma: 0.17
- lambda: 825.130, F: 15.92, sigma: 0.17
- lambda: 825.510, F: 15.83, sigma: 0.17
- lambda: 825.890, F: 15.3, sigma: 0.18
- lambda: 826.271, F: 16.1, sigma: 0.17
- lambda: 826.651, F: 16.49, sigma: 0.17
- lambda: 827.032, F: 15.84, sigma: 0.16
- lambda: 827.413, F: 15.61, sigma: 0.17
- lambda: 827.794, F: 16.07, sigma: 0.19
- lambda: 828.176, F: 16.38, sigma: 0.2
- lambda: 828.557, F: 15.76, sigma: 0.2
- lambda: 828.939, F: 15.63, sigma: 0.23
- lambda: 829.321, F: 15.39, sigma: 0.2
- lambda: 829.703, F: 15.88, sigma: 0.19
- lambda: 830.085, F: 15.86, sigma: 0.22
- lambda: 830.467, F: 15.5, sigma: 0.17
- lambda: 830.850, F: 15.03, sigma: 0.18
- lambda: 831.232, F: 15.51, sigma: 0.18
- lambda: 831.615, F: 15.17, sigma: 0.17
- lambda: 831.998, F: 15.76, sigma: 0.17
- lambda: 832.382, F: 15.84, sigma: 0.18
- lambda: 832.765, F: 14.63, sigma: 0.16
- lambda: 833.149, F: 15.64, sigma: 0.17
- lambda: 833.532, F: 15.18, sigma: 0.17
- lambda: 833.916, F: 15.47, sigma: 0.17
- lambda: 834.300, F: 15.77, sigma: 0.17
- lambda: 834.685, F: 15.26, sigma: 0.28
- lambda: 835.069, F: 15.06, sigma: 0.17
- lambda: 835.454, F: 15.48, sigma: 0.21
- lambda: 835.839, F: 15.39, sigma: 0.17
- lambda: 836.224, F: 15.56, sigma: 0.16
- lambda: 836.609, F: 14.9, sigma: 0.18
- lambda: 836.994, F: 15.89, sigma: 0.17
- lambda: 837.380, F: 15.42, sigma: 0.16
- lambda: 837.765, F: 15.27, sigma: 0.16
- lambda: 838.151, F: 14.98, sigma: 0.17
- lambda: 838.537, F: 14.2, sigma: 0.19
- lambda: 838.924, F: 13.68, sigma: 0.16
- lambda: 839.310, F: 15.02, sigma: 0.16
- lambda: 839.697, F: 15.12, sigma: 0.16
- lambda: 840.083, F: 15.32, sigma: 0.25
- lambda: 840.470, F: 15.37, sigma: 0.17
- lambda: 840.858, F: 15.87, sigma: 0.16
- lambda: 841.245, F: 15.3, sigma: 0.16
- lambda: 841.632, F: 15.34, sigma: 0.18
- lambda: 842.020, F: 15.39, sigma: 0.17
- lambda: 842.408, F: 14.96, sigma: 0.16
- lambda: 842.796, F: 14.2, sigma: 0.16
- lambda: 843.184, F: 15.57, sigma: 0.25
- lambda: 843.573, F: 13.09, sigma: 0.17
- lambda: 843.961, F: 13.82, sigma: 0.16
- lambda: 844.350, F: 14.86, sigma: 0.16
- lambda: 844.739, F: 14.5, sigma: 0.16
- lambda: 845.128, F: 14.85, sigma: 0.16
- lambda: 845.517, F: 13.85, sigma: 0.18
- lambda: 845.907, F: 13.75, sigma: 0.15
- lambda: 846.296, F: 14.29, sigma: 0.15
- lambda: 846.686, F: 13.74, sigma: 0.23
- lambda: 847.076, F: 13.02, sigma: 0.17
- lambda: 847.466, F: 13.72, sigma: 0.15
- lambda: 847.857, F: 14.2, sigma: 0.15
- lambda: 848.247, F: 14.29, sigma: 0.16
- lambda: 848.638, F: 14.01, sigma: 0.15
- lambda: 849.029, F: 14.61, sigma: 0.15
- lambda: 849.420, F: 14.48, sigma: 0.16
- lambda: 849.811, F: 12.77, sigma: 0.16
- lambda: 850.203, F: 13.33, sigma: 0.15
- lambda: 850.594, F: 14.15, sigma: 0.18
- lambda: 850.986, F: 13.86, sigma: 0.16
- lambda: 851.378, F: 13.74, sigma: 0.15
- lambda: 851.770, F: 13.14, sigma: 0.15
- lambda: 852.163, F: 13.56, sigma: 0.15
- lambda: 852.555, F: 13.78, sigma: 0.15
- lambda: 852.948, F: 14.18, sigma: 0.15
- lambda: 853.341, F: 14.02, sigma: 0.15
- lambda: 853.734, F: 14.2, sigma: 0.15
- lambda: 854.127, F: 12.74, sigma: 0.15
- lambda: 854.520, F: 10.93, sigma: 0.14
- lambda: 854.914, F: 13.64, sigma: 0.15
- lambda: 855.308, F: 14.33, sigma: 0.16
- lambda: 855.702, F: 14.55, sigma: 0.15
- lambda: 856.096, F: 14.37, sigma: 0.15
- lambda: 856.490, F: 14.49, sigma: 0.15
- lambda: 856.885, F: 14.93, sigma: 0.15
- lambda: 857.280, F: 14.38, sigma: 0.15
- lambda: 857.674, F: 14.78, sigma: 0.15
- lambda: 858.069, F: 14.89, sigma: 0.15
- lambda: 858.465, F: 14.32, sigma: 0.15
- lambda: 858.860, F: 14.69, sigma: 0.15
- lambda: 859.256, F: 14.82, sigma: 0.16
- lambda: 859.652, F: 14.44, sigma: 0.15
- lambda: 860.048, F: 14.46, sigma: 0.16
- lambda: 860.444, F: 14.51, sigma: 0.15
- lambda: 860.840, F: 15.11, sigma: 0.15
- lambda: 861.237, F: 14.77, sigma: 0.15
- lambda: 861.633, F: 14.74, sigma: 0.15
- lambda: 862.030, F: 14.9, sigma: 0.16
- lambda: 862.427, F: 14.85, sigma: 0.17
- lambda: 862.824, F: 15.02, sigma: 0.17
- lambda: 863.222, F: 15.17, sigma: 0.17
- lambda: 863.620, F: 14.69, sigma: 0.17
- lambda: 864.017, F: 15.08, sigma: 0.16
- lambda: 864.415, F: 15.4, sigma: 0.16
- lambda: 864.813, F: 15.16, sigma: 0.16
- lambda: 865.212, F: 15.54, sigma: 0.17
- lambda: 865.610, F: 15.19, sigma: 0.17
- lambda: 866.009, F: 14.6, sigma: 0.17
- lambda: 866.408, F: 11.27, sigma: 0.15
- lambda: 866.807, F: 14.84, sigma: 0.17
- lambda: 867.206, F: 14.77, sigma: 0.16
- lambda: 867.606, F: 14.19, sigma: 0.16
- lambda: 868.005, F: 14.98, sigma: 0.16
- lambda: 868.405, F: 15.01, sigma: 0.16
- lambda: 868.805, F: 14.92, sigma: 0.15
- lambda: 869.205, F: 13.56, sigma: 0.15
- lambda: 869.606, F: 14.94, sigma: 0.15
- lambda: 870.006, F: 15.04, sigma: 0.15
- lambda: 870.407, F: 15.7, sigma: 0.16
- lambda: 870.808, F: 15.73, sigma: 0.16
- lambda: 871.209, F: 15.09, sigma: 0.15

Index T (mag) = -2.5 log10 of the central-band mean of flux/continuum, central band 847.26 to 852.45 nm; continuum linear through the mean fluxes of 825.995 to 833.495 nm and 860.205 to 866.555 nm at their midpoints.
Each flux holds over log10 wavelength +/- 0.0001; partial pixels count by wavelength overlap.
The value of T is 0.098 mag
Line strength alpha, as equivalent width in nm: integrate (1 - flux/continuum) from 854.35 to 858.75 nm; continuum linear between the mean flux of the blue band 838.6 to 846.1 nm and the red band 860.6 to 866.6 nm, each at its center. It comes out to 0.17 nm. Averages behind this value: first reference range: 14.7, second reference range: 14.8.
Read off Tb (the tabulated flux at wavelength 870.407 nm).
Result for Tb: 15.7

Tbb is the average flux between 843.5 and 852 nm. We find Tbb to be 13.9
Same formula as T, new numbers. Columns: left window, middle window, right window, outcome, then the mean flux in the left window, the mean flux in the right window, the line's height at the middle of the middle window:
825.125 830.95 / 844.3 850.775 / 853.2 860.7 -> 0.05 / 15.8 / 14.2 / 14.7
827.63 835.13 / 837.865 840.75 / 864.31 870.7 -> 0.04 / 15.5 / 14.7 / 15.4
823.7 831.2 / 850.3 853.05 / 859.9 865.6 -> 0.11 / 15.9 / 15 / 15.3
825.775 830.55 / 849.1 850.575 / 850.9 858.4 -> 0.05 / 15.8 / 13.9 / 14.3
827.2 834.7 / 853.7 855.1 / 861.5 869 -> 0.18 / 15.6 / 14.8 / 15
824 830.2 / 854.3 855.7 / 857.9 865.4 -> 0.15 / 15.9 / 14.9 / 15.1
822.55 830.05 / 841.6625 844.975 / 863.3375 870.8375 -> 0.06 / 16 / 14.8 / 15.5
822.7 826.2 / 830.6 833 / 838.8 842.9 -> 0.02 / 16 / 15.1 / 15.6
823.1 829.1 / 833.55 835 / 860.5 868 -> 0.02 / 16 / 14.7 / 15.7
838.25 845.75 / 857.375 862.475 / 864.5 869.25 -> -0.01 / 14.7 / 14.6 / 14.6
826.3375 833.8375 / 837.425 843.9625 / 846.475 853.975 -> -0.02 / 15.6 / 13.8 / 14.7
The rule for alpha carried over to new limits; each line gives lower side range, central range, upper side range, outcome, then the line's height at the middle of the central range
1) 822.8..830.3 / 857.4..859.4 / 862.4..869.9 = 0.03 nm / 14.9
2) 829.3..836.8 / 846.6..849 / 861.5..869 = 0.19 nm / 15.1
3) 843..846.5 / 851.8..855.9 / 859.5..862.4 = 0.27 nm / 14.5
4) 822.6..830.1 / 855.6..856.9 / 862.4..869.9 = 0.04 nm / 15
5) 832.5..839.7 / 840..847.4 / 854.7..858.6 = 0.17 nm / 14.9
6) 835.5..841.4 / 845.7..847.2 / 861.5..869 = 0.13 nm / 15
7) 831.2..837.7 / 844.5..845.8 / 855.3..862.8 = 0.06 nm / 15.1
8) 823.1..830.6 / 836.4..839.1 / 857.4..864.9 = 0.12 nm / 15.6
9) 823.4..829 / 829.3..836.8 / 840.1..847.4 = 0.01 nm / 15.4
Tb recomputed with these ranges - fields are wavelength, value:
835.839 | 15.39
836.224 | 15.56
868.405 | 15.01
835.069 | 15.06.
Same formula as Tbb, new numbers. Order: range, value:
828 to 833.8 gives 15.5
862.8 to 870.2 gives 14.7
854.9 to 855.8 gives 14.2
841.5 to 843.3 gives 15.1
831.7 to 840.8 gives 15.2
